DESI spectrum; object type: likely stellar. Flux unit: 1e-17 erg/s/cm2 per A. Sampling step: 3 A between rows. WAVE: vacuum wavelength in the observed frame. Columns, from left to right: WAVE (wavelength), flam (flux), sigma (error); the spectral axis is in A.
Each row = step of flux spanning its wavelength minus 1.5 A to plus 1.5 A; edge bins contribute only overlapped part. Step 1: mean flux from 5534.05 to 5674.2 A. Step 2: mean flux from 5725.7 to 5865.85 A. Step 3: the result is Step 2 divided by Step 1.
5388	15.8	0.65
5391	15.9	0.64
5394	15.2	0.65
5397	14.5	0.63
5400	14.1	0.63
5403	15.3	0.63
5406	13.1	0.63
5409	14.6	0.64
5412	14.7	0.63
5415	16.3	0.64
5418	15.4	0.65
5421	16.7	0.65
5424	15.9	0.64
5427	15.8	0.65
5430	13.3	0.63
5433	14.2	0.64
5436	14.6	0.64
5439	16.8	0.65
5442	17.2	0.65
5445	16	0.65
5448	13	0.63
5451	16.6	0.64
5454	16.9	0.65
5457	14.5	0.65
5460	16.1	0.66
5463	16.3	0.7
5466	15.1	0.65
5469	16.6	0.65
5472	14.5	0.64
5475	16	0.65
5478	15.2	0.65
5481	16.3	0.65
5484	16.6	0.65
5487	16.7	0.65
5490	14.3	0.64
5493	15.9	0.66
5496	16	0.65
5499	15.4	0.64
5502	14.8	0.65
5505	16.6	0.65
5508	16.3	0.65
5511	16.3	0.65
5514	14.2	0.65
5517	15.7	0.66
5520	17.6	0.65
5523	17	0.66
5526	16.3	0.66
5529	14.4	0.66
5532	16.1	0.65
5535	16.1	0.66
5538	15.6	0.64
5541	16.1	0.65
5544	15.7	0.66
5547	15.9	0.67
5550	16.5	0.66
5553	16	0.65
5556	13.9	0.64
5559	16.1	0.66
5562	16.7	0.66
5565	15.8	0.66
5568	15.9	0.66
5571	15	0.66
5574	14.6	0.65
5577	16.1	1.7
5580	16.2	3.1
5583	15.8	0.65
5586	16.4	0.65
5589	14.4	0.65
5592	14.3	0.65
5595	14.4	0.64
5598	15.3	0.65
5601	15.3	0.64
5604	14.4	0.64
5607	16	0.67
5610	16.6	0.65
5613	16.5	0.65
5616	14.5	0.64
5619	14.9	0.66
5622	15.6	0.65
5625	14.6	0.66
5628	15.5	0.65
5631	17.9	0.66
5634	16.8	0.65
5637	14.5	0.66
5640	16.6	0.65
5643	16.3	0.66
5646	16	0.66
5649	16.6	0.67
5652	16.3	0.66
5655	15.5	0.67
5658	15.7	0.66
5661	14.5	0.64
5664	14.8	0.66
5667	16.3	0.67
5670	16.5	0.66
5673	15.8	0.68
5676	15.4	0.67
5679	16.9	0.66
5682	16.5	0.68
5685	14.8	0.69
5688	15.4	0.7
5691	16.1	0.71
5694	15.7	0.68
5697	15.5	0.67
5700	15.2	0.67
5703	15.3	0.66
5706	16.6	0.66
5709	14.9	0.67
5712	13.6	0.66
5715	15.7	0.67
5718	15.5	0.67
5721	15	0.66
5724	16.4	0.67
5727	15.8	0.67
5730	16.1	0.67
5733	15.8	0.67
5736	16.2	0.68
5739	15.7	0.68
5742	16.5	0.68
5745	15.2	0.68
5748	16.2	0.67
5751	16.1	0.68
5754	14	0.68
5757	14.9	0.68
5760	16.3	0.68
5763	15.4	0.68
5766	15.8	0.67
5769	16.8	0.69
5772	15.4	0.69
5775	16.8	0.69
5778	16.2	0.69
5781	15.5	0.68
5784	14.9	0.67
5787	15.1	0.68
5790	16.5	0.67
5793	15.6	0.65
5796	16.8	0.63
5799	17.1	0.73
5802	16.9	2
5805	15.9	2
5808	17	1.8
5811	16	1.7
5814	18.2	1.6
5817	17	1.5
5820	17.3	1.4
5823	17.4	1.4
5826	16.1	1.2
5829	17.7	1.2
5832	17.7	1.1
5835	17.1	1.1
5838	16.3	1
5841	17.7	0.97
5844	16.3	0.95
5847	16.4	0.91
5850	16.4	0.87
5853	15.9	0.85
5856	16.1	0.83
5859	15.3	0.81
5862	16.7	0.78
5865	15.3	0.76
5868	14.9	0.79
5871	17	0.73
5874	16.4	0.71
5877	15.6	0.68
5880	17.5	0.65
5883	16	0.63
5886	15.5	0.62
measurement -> 1.04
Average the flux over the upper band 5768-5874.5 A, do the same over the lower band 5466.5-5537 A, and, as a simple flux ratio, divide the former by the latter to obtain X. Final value 1.04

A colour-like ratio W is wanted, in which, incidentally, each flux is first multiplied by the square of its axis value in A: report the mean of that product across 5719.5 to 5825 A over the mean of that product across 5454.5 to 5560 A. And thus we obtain 1.12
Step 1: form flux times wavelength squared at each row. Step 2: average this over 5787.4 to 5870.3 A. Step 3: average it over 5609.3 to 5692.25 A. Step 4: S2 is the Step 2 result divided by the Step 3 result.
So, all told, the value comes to 1.1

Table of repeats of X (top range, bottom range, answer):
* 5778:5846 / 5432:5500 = 1.06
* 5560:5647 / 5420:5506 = 1.00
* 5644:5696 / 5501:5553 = 0.99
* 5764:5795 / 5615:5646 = 1.01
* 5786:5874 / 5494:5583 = 1.05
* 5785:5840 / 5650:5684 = 1.06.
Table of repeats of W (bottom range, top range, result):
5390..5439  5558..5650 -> 1.12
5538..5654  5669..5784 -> 1.05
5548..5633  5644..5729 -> 1.04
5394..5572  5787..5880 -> 1.20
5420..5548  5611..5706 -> 1.07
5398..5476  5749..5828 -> 1.20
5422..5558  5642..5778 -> 1.08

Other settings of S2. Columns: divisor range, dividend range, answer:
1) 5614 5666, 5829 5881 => 1.13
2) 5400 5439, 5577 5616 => 1.10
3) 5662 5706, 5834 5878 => 1.09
